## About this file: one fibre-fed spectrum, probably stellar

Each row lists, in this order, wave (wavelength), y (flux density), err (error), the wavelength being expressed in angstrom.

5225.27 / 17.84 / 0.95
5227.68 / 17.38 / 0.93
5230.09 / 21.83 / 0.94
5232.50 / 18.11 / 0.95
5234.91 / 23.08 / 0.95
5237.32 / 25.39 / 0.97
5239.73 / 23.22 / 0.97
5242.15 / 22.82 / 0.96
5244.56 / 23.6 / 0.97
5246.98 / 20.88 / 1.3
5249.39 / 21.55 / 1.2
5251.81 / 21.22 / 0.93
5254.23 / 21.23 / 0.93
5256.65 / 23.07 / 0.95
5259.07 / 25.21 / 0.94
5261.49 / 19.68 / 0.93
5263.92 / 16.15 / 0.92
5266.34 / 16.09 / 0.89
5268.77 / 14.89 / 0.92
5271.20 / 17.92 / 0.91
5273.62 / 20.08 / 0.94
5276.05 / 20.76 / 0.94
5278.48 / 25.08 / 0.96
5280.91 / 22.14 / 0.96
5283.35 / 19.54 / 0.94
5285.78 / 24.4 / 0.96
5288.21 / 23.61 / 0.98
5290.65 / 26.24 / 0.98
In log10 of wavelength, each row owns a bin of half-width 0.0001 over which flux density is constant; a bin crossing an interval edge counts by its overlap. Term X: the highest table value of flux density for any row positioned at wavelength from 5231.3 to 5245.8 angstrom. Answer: 25.39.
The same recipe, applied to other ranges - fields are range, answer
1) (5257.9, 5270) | 25.21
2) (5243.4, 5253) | 23.6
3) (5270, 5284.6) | 25.08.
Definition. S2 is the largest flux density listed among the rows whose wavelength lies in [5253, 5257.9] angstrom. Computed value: 23.07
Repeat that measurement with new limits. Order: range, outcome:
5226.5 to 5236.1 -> 23.08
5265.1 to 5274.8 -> 20.08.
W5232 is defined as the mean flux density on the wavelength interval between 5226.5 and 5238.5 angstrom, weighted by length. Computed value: 21.2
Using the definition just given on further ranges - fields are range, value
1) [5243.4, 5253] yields 21.8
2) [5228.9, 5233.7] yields 20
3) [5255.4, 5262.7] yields 22.7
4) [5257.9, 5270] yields 18.4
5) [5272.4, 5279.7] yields 22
